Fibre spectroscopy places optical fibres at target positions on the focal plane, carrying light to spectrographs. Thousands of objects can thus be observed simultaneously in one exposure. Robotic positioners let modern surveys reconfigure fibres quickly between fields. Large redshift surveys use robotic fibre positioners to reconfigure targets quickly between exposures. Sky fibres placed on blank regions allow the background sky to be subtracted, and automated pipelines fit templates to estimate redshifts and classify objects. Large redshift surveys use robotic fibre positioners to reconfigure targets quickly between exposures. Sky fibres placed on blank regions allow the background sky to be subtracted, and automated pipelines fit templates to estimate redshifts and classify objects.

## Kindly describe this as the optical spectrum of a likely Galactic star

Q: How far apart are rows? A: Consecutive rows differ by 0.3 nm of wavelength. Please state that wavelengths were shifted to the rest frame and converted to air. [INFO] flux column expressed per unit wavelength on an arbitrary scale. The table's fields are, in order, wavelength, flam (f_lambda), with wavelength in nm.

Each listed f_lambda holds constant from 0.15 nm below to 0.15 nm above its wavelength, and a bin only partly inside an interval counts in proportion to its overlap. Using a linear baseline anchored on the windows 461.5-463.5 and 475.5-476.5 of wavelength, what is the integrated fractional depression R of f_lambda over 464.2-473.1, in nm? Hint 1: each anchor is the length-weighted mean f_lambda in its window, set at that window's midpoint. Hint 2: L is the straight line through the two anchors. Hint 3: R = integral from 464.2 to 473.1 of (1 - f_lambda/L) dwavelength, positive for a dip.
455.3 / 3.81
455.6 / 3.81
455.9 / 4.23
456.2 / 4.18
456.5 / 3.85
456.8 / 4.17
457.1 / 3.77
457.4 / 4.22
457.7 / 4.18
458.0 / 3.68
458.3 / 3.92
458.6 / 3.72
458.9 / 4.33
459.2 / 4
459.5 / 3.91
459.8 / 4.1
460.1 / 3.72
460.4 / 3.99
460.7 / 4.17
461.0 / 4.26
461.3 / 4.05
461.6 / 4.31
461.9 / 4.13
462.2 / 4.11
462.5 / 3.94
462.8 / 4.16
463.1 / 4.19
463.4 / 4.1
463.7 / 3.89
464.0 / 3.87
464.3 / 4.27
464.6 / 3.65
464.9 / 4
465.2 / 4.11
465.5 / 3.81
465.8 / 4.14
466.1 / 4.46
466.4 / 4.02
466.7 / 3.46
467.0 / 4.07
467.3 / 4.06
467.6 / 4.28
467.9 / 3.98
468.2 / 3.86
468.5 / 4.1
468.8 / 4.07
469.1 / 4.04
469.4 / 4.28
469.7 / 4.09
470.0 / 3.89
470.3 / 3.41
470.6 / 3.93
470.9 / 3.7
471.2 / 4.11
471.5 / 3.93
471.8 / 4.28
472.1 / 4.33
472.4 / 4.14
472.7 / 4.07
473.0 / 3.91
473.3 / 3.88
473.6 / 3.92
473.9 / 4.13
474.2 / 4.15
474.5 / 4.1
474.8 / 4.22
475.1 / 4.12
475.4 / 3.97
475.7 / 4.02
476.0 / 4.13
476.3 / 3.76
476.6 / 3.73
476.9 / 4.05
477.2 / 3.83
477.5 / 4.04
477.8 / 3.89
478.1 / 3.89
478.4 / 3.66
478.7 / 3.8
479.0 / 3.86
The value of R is 0.08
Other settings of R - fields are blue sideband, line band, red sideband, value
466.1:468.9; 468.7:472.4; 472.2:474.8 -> 0.022 nm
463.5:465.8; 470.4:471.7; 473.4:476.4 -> 0.034 nm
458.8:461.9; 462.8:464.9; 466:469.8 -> 0.032 nm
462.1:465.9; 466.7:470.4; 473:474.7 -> 0.024 nm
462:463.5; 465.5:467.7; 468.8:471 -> -0.024 nm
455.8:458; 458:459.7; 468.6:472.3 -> 0.040 nm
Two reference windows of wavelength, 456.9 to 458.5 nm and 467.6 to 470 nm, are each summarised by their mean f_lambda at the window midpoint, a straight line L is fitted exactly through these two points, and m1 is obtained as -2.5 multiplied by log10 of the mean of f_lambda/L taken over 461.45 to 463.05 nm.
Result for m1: -0.04 mag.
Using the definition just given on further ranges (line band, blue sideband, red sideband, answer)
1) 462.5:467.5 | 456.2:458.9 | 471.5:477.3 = 0.00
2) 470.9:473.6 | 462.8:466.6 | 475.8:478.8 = -0.03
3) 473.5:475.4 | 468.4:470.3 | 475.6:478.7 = -0.04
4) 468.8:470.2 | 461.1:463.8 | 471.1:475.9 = 0.01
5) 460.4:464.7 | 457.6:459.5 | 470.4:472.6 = -0.03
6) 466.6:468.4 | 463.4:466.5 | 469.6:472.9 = 0.01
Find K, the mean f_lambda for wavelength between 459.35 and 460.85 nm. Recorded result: 3.98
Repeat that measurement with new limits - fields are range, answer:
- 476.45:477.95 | 3.91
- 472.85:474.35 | 4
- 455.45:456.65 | 4.02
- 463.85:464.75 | 3.93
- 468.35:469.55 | 4.12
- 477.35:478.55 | 3.87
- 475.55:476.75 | 3.91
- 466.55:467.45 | 3.86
